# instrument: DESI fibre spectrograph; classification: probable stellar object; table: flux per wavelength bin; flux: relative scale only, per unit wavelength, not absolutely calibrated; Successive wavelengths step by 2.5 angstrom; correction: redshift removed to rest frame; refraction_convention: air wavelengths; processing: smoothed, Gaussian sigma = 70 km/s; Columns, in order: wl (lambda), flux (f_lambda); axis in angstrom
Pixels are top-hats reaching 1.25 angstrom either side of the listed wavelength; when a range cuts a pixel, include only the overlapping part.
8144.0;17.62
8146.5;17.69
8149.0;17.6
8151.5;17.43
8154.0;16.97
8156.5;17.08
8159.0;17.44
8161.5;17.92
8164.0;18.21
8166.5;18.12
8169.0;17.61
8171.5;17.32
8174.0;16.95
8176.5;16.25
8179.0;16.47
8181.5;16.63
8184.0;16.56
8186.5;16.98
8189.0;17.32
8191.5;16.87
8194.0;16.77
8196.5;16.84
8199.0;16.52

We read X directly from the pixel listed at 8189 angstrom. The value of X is 17.32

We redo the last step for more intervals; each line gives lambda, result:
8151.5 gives 17.43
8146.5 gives 17.69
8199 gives 16.52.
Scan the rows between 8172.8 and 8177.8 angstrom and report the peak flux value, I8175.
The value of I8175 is 16.95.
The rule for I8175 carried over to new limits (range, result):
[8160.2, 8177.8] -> 18.21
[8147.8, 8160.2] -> 17.6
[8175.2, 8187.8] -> 16.98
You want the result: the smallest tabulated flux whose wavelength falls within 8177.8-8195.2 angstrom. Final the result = 16.47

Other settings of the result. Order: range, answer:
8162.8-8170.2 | 17.61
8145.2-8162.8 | 16.97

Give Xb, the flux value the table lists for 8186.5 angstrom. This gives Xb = 16.98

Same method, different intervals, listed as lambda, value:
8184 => 16.56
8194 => 16.77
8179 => 16.47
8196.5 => 16.84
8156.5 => 17.08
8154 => 16.97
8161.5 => 17.92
